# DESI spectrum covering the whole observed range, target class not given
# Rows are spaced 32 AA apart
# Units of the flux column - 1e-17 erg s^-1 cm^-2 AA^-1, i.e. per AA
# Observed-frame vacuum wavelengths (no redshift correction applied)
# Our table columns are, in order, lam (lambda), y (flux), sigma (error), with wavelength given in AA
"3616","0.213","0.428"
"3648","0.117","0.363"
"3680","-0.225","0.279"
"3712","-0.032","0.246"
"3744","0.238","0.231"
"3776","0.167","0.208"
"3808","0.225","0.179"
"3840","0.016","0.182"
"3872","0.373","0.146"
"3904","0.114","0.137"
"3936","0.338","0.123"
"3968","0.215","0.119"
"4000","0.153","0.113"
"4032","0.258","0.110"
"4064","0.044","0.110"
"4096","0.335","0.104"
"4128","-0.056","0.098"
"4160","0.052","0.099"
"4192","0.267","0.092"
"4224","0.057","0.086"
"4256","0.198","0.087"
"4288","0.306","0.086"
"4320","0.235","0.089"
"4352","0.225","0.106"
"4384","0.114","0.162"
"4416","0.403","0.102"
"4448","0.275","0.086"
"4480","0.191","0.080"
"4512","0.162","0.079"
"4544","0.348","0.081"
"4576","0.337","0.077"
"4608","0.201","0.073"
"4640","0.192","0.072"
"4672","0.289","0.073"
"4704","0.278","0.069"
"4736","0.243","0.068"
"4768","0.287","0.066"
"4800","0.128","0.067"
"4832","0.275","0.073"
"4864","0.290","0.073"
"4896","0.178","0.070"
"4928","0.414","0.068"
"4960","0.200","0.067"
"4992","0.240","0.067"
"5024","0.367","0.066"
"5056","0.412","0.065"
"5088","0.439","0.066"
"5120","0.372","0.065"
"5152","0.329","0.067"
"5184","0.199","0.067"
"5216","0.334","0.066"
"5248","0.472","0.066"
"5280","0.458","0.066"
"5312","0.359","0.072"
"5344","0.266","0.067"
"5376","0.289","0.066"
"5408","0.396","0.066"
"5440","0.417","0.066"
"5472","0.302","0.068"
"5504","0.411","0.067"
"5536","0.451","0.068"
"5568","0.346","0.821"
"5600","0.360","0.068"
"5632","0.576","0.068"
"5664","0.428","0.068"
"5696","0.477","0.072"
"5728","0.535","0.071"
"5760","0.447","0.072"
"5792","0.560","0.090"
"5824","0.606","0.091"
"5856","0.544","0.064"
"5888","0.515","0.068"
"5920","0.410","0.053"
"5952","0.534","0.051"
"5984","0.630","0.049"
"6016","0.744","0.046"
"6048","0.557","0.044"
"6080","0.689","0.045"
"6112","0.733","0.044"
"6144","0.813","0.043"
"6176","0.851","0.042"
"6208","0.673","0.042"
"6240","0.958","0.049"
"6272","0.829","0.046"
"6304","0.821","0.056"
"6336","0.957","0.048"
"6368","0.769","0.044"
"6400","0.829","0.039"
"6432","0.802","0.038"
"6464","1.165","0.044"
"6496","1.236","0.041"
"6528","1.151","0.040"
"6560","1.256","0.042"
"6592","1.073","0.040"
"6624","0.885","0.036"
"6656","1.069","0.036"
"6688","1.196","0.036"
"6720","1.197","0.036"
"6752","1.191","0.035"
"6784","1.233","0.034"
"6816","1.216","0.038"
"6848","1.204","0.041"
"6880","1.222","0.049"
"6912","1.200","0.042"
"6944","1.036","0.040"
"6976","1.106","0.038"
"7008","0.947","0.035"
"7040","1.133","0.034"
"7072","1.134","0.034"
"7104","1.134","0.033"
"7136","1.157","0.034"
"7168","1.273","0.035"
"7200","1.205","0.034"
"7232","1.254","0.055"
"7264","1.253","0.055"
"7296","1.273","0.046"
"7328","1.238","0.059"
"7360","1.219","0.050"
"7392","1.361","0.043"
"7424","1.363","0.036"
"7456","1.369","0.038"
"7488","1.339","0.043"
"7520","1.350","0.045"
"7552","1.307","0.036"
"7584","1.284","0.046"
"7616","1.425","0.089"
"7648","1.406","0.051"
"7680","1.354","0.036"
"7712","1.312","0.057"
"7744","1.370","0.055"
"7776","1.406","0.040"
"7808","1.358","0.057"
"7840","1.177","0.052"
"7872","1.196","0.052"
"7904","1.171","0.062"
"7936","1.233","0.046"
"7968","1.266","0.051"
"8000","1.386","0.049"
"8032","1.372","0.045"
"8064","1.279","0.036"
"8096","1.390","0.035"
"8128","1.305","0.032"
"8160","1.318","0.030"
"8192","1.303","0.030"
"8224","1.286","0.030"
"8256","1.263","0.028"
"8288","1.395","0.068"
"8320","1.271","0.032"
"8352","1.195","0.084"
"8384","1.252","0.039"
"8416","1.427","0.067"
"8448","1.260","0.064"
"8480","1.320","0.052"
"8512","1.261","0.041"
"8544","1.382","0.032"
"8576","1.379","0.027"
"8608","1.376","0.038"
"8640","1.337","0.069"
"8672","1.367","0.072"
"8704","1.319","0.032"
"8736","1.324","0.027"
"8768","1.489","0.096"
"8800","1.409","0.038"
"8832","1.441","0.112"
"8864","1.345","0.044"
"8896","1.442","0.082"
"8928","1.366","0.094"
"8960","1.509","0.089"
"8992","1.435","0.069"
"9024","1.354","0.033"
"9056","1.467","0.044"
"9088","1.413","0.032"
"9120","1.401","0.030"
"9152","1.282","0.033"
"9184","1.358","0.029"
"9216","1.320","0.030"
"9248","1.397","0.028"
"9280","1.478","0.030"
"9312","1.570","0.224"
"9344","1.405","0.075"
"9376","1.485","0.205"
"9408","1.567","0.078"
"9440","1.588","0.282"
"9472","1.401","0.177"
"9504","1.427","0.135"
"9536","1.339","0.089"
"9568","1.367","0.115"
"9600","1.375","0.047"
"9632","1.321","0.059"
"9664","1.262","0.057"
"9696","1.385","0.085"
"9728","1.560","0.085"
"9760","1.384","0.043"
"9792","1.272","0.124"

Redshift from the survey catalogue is 0.62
